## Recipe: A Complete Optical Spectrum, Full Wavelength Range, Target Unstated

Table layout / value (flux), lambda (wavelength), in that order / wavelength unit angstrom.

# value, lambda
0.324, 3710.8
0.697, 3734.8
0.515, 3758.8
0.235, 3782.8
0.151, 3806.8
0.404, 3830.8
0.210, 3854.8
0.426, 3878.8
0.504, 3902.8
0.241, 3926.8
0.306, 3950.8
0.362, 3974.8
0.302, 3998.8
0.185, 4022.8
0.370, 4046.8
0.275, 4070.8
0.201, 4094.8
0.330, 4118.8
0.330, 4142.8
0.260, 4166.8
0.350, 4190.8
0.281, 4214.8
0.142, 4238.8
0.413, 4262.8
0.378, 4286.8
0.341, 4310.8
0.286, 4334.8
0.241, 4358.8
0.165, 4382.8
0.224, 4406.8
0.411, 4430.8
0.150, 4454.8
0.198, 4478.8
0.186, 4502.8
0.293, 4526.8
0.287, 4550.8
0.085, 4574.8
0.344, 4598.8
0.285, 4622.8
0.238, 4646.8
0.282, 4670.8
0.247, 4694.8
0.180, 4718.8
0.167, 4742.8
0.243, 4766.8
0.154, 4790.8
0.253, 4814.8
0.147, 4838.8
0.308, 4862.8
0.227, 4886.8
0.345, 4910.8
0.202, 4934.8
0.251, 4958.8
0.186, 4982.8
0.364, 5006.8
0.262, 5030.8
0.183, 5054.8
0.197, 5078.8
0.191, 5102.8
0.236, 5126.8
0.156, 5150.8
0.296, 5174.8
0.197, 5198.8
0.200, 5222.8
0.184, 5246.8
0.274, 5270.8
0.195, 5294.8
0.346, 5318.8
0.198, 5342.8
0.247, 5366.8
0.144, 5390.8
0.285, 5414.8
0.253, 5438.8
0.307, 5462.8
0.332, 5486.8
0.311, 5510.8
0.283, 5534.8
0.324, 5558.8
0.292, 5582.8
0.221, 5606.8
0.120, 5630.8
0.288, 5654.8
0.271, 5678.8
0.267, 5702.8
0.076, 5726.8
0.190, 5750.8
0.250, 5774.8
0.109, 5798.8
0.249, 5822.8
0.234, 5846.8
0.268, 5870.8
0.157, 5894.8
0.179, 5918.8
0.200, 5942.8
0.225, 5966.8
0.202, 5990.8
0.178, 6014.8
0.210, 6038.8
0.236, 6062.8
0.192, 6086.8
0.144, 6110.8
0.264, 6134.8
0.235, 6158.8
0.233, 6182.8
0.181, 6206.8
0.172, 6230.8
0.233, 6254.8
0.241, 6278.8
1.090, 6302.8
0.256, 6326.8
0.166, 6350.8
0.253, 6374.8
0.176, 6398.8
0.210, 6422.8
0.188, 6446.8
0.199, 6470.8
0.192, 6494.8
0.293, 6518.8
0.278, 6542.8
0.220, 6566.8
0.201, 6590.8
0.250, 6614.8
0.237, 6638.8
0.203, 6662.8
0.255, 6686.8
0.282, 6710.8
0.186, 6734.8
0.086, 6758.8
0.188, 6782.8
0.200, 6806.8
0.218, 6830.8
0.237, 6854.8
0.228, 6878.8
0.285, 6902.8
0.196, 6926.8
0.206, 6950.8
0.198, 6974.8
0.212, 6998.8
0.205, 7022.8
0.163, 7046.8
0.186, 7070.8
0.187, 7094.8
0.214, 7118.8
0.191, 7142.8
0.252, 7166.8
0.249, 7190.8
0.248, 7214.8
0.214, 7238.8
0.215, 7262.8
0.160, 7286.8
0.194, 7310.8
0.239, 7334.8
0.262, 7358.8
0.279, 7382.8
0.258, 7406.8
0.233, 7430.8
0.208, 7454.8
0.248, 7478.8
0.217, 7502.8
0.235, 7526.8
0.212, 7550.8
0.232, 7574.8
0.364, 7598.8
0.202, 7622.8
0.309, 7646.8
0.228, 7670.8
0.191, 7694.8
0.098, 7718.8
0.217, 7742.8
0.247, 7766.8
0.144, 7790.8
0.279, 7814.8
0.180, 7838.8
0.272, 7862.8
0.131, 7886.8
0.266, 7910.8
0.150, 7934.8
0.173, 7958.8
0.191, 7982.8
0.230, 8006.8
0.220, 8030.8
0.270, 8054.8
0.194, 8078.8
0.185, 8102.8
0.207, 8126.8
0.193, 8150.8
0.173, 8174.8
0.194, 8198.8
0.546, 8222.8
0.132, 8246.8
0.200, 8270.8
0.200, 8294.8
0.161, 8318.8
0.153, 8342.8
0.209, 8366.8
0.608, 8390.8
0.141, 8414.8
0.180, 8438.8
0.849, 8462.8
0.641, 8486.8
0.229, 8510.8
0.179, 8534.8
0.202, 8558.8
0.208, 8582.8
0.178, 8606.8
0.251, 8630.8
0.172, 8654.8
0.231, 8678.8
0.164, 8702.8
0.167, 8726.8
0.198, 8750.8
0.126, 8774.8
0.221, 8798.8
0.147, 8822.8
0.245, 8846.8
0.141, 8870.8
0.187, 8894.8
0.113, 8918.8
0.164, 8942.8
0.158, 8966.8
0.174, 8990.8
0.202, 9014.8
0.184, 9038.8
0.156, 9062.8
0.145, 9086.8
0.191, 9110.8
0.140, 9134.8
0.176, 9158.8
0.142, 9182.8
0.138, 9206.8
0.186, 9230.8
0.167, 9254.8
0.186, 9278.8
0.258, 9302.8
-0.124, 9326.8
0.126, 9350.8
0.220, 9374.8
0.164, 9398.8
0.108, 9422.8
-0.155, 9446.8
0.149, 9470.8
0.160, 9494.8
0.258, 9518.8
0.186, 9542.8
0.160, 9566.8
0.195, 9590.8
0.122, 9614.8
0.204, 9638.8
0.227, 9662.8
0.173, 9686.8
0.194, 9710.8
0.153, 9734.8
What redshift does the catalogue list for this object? 0.692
